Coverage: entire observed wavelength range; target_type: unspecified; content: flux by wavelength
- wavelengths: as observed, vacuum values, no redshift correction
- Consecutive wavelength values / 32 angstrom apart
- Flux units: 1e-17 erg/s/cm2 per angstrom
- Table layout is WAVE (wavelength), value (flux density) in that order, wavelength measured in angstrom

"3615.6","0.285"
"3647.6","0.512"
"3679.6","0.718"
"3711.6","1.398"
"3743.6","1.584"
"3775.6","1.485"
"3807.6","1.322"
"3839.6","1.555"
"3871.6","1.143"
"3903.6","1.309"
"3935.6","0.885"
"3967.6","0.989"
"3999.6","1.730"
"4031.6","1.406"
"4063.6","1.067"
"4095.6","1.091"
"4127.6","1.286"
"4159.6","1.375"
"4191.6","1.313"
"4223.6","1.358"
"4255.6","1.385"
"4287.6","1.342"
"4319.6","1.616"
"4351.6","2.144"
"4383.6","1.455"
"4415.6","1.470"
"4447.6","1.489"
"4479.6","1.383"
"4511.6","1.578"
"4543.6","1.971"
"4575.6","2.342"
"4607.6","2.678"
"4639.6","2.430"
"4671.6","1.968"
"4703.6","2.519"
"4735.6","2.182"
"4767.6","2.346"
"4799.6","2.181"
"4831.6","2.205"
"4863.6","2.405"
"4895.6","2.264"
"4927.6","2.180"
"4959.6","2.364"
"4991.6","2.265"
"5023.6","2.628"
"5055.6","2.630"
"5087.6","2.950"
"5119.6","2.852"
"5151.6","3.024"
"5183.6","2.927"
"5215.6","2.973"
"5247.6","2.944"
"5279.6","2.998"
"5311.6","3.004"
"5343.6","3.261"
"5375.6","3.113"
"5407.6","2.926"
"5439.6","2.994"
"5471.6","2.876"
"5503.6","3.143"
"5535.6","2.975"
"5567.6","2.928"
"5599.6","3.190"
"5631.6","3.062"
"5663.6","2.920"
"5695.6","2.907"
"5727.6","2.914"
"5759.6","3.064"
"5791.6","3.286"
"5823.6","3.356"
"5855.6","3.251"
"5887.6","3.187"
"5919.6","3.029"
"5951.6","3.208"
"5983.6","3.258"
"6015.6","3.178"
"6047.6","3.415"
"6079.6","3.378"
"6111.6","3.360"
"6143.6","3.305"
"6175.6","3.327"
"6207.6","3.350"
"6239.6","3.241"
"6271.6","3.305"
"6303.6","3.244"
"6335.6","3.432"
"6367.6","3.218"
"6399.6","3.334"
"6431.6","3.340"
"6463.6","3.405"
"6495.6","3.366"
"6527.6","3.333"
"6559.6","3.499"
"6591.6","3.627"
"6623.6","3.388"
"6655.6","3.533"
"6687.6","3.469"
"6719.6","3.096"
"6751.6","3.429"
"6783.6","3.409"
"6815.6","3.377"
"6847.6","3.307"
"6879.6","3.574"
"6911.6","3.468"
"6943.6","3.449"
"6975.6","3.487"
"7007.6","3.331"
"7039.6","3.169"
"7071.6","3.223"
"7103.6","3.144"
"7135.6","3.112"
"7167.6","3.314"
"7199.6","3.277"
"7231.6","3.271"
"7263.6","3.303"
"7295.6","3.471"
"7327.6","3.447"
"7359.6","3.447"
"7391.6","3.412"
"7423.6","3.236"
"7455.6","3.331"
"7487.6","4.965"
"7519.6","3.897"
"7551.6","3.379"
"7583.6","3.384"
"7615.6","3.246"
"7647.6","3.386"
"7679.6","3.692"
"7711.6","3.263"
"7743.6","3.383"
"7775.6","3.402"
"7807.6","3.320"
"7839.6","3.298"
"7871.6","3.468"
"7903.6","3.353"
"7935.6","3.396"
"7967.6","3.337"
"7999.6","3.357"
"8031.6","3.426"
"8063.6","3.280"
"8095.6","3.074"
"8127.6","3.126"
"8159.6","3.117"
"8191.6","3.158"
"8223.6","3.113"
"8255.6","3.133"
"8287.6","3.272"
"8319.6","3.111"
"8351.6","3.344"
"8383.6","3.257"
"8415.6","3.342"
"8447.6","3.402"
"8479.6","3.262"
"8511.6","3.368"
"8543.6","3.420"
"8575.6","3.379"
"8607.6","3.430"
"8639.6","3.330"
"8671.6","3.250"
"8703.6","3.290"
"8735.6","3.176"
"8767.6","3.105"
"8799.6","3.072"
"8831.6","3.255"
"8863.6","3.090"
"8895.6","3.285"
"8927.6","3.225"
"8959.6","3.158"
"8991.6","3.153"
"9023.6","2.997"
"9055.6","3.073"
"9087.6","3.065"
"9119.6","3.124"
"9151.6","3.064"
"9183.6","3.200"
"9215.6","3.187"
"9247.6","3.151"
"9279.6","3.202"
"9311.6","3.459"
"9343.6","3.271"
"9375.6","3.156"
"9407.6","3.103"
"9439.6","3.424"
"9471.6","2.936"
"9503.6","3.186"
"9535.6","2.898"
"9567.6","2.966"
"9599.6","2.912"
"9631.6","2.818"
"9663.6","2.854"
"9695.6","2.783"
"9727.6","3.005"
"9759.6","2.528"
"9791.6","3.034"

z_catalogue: 0.14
